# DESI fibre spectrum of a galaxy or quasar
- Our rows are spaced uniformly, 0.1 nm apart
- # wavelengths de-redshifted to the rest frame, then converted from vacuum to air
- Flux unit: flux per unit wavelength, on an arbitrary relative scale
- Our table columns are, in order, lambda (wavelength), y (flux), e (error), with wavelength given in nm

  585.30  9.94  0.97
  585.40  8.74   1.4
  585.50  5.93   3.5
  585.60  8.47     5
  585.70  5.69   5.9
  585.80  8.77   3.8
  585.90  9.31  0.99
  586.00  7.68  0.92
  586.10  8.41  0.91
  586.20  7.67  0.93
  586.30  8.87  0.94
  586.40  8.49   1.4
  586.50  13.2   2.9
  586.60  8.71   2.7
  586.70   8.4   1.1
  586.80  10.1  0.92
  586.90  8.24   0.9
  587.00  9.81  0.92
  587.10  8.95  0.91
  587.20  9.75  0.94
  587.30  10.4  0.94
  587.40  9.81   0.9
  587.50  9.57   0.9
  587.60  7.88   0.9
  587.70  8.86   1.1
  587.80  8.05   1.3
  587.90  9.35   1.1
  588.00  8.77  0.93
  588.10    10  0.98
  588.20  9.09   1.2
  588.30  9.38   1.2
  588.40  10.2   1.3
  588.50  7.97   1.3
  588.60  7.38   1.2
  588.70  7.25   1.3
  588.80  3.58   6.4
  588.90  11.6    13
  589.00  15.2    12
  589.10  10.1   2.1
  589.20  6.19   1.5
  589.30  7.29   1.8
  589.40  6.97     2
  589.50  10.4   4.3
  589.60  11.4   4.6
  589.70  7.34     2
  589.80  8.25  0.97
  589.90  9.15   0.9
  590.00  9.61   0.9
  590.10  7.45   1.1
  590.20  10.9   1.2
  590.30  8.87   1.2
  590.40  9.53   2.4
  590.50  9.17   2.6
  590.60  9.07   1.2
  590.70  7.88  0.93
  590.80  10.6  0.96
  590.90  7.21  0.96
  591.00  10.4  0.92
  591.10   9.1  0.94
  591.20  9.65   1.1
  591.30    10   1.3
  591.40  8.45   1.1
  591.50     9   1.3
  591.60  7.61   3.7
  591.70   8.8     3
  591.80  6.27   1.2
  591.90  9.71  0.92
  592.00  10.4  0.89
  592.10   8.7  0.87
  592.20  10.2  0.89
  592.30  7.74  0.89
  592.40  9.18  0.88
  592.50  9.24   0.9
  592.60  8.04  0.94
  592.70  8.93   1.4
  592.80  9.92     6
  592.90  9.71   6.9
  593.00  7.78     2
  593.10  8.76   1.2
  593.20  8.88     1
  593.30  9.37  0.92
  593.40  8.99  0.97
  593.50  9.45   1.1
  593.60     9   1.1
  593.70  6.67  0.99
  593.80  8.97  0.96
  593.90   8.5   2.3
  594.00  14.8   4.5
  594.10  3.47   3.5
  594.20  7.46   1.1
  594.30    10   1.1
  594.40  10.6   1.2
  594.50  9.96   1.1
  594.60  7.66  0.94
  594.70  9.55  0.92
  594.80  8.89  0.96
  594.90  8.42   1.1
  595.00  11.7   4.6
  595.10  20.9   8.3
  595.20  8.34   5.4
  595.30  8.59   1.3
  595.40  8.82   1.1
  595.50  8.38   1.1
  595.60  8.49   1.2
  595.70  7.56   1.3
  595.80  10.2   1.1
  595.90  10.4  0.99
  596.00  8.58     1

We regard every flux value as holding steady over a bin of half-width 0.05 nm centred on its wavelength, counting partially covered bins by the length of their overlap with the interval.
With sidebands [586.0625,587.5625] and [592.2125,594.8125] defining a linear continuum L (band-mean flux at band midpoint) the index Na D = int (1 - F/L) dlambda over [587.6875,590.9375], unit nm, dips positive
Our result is 0.10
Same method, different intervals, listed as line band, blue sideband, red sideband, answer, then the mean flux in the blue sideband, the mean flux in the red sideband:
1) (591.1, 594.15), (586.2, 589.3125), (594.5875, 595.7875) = 0.23 nm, 9.11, 9.85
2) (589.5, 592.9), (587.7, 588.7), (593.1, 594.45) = -0.07 nm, 8.82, 8.93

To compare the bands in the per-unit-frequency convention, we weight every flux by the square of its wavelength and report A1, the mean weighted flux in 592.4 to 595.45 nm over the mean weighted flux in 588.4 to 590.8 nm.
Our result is 1.1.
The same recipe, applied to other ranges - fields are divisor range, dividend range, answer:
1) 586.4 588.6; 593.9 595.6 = 1.08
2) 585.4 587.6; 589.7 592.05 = 1.03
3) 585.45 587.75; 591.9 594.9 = 1.04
